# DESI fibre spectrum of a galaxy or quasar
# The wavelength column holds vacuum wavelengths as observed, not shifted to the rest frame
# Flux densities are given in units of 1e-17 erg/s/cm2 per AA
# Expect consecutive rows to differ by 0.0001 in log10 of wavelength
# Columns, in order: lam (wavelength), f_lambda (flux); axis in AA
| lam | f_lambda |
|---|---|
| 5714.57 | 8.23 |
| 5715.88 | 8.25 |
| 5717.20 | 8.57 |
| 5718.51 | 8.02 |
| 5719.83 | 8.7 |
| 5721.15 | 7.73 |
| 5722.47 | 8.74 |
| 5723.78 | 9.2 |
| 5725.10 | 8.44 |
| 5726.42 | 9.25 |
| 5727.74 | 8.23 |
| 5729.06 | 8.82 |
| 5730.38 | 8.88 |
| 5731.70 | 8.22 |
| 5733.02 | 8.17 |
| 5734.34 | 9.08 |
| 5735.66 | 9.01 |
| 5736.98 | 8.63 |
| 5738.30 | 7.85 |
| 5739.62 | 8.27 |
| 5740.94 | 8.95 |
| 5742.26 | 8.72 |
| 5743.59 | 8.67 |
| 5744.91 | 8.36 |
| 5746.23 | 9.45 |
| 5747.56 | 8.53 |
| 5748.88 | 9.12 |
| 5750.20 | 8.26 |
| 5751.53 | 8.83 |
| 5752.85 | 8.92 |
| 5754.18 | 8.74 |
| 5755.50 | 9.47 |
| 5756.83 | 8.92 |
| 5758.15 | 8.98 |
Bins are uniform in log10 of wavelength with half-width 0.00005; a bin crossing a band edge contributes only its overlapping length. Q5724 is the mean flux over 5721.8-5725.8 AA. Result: 8.8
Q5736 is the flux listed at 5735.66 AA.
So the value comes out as 9.01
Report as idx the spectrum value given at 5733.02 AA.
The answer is 8.17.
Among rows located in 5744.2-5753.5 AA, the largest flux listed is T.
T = 9.45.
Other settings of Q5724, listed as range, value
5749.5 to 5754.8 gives 8.69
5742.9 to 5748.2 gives 8.74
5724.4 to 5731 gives 8.72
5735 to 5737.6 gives 8.83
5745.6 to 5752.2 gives 8.83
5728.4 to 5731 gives 8.85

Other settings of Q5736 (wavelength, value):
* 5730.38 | 8.88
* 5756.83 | 8.92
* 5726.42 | 9.25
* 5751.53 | 8.83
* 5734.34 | 9.08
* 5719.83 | 8.7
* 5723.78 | 9.2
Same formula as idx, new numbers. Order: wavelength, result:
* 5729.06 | 8.82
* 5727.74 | 8.23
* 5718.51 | 8.02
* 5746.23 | 9.45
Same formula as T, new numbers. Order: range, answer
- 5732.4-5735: 9.08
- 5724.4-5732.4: 9.25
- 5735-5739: 9.01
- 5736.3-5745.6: 8.95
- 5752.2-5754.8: 8.92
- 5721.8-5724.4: 9.2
